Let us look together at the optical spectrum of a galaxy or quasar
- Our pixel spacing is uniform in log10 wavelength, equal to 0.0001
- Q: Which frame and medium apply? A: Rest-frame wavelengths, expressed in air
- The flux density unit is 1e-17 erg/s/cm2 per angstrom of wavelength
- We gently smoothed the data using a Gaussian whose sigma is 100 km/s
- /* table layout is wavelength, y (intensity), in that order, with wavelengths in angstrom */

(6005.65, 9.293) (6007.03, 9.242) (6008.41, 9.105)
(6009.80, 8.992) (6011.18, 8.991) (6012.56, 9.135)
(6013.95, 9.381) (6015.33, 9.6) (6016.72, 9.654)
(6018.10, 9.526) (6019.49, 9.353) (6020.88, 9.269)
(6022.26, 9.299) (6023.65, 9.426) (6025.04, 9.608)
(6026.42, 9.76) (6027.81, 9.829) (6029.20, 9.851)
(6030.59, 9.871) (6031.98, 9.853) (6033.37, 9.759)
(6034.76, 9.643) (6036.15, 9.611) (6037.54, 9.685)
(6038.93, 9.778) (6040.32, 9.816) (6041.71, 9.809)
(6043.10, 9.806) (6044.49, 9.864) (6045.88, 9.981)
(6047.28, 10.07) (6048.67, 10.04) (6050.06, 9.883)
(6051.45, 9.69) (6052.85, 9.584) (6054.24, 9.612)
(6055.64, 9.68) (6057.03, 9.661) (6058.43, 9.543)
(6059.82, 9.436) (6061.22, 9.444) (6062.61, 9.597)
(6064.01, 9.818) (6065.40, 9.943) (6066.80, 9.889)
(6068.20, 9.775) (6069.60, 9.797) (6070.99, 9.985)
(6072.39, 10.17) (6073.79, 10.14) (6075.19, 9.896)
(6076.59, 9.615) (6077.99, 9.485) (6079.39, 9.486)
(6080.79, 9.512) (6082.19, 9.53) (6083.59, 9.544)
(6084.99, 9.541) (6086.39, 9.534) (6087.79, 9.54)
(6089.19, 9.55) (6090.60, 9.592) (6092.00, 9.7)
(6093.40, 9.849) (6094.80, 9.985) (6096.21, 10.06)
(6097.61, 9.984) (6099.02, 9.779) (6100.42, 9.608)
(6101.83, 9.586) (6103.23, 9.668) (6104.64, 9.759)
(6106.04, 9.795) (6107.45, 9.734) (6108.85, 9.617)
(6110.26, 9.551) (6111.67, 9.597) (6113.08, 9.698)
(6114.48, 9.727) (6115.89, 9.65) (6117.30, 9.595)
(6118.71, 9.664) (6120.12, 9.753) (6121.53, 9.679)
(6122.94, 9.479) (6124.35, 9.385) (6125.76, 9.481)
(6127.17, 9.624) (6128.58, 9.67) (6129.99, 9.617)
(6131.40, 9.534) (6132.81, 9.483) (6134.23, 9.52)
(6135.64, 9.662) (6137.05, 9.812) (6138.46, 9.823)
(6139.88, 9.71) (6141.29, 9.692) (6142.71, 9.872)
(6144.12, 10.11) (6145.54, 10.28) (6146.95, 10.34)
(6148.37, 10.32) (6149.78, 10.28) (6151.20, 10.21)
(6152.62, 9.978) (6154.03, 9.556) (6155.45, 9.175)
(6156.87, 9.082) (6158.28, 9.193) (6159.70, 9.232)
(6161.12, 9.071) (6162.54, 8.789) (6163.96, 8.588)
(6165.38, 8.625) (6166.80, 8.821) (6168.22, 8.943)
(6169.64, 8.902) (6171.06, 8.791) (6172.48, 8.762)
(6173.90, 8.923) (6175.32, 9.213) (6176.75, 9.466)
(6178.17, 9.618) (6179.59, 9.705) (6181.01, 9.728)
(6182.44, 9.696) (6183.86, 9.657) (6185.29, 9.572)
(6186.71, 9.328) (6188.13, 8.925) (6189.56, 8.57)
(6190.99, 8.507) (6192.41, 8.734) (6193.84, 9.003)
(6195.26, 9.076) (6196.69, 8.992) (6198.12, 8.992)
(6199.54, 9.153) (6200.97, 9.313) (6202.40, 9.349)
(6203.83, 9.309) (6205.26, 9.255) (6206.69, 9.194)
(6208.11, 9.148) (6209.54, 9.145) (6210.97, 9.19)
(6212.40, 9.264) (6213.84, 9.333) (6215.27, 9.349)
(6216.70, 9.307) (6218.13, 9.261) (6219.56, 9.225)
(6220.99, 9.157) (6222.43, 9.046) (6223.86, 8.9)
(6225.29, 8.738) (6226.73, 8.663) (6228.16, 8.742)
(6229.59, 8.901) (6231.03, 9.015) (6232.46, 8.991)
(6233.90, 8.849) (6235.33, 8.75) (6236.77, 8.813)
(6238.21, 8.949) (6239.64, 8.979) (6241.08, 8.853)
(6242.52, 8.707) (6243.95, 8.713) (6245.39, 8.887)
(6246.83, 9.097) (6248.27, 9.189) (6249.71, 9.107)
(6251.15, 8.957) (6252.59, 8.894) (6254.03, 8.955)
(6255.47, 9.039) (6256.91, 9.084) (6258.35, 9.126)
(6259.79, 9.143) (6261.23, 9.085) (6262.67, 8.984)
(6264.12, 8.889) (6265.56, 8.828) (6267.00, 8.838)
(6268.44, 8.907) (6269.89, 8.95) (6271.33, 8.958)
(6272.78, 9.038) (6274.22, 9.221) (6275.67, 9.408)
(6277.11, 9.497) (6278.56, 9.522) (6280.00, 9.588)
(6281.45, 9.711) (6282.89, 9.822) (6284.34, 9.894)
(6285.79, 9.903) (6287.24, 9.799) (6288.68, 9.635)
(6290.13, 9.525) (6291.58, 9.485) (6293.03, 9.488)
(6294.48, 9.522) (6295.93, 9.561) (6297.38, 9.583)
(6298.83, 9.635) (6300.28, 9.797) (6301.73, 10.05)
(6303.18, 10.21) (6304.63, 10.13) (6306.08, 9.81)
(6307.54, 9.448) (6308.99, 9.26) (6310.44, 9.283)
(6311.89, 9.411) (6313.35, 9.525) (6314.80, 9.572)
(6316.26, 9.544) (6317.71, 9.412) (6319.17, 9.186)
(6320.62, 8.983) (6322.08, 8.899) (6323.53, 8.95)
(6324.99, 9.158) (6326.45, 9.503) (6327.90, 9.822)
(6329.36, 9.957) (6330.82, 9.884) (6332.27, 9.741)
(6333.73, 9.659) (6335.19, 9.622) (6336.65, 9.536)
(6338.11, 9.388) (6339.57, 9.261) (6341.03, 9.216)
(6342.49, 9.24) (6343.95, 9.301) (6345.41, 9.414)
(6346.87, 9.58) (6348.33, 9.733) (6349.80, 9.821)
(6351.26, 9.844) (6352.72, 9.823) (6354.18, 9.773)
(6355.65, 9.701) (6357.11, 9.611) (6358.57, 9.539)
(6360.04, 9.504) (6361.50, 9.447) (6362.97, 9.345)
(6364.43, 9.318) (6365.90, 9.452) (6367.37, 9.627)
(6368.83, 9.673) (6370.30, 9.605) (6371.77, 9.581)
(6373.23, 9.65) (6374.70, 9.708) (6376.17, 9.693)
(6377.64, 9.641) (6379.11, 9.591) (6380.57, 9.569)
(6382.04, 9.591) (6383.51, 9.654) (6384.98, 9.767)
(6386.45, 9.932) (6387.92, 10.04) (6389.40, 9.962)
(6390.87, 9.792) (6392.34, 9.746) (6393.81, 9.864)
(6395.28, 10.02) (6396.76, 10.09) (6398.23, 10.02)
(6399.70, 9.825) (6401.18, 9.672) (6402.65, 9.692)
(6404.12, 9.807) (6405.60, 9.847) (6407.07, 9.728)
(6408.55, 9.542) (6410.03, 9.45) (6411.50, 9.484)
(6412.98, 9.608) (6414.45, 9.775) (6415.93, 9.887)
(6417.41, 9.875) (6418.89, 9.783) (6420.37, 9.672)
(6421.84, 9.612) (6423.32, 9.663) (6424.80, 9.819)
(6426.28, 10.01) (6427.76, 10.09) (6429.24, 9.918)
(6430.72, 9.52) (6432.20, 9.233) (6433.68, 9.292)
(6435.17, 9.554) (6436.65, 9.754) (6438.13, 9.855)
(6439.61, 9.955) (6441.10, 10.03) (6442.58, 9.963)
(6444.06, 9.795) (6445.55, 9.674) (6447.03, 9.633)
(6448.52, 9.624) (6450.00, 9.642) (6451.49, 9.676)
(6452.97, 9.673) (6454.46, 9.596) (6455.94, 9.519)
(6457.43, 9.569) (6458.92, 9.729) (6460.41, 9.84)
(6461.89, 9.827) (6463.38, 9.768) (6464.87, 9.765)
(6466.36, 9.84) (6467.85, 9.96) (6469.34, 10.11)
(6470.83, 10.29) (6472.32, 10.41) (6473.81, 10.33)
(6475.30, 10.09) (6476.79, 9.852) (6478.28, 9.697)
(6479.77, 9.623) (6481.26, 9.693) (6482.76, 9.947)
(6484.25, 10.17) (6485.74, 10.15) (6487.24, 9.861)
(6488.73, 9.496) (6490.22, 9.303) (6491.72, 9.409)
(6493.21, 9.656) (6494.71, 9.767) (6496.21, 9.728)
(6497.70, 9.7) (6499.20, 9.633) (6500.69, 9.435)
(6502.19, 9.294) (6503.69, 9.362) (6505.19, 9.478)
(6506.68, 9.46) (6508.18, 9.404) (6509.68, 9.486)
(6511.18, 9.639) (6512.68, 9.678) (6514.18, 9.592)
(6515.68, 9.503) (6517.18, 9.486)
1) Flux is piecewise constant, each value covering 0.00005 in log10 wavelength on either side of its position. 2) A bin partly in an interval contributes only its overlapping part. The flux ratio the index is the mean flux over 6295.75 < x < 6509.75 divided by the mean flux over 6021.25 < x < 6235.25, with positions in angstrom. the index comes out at 1.02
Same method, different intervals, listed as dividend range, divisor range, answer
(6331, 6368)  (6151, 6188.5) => 1.03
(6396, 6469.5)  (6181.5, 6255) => 1.08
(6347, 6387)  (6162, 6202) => 1.06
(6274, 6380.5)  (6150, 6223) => 1.04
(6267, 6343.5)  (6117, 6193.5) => 1.01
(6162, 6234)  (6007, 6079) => 0.94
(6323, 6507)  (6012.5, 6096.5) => 1.00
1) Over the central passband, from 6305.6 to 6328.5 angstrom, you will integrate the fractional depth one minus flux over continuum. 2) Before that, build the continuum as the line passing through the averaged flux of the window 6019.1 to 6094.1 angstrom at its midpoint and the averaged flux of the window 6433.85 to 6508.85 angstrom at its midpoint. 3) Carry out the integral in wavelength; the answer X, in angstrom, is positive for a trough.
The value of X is 0.9 angstrom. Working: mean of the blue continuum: 9.71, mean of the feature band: 9.35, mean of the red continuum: 9.75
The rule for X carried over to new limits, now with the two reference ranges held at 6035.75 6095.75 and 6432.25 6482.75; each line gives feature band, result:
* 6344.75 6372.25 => 0.52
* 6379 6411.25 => 0.03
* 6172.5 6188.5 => 0.55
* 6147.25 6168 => 0.83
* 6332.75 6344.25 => 0.43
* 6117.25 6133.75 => 0.28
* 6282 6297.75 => 0.18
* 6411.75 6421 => 0.04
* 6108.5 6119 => 0.11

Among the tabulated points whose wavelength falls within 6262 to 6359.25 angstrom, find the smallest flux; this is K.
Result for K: 8.828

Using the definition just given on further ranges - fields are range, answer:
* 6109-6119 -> 9.551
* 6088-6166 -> 8.588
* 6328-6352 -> 9.216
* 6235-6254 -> 8.707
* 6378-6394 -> 9.569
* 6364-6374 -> 9.318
